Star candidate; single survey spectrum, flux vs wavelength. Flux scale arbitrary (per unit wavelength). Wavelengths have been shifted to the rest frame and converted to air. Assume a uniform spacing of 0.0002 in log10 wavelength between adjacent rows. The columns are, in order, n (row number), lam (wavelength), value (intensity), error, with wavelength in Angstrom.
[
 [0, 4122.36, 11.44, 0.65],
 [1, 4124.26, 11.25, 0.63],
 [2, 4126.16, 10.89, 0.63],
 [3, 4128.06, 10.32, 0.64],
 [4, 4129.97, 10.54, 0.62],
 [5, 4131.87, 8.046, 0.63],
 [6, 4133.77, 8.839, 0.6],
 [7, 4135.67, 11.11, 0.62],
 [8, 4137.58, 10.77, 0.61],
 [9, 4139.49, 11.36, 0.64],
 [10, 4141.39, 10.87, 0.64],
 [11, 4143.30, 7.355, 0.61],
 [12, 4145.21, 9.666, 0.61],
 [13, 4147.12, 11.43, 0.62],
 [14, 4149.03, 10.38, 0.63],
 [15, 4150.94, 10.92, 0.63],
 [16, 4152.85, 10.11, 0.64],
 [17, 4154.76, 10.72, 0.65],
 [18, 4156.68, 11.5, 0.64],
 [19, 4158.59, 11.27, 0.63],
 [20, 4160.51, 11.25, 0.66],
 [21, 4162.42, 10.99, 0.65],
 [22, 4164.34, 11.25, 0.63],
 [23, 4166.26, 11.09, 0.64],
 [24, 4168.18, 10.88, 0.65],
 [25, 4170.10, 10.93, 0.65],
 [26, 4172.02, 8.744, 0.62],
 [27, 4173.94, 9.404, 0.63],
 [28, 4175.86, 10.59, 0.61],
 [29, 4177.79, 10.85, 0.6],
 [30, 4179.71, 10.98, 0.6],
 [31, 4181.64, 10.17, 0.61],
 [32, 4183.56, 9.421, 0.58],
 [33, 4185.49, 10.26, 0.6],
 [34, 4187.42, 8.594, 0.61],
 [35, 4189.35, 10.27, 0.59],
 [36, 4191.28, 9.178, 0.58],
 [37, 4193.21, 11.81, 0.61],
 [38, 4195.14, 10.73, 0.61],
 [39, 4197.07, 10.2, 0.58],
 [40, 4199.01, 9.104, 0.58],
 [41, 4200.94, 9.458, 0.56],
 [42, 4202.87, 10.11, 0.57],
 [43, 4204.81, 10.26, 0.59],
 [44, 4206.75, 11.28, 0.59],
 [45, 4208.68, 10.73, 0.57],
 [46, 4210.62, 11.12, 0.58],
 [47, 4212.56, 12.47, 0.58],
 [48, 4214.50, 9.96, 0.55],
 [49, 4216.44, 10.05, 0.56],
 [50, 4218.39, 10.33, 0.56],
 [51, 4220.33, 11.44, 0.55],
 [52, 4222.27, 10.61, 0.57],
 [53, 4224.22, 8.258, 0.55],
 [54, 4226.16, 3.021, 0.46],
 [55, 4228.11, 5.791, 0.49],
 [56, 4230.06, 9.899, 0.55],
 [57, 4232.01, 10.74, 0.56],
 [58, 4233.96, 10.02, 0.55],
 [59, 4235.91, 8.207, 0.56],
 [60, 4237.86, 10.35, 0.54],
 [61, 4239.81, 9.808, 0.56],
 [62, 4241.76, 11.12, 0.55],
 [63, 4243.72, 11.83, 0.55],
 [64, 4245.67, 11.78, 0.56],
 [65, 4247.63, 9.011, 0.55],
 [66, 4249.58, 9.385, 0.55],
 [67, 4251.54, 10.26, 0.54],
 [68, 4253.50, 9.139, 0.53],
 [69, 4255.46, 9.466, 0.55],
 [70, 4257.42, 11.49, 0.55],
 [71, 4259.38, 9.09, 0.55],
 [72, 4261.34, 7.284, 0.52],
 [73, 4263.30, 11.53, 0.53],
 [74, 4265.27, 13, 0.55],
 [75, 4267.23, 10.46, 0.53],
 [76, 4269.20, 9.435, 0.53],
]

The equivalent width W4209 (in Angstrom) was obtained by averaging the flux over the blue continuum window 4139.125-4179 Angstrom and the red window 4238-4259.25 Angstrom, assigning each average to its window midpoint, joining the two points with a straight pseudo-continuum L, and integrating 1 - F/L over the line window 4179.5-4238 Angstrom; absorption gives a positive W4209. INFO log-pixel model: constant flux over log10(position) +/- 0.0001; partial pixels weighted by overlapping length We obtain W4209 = 3.3 Angstrom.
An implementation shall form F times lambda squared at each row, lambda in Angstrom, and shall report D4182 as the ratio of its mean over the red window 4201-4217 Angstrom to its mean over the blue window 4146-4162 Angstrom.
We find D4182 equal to 1.00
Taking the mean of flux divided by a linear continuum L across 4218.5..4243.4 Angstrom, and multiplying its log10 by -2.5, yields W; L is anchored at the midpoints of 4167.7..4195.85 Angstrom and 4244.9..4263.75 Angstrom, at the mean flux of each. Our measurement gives 0.077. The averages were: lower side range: 10.2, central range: 9.22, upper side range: 9.78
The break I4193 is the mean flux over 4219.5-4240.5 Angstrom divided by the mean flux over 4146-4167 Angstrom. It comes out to 0.81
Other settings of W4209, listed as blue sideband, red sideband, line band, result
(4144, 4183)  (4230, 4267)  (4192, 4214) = -0.44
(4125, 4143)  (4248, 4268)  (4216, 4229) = 2.14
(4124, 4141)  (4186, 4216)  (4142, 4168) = -0.73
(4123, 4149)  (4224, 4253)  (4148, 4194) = -2.64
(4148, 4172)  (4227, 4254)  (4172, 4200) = 1.19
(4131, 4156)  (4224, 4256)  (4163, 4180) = -1.05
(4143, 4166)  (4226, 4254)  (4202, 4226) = -0.98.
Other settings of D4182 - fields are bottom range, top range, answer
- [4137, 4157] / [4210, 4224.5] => 1.05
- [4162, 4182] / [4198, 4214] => 1.02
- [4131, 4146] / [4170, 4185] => 1.05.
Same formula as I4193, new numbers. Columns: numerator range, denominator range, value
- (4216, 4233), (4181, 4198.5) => 0.88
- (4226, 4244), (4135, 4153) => 0.89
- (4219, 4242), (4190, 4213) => 0.86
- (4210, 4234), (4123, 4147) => 0.93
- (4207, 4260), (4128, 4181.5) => 0.94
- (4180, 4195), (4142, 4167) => 0.95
